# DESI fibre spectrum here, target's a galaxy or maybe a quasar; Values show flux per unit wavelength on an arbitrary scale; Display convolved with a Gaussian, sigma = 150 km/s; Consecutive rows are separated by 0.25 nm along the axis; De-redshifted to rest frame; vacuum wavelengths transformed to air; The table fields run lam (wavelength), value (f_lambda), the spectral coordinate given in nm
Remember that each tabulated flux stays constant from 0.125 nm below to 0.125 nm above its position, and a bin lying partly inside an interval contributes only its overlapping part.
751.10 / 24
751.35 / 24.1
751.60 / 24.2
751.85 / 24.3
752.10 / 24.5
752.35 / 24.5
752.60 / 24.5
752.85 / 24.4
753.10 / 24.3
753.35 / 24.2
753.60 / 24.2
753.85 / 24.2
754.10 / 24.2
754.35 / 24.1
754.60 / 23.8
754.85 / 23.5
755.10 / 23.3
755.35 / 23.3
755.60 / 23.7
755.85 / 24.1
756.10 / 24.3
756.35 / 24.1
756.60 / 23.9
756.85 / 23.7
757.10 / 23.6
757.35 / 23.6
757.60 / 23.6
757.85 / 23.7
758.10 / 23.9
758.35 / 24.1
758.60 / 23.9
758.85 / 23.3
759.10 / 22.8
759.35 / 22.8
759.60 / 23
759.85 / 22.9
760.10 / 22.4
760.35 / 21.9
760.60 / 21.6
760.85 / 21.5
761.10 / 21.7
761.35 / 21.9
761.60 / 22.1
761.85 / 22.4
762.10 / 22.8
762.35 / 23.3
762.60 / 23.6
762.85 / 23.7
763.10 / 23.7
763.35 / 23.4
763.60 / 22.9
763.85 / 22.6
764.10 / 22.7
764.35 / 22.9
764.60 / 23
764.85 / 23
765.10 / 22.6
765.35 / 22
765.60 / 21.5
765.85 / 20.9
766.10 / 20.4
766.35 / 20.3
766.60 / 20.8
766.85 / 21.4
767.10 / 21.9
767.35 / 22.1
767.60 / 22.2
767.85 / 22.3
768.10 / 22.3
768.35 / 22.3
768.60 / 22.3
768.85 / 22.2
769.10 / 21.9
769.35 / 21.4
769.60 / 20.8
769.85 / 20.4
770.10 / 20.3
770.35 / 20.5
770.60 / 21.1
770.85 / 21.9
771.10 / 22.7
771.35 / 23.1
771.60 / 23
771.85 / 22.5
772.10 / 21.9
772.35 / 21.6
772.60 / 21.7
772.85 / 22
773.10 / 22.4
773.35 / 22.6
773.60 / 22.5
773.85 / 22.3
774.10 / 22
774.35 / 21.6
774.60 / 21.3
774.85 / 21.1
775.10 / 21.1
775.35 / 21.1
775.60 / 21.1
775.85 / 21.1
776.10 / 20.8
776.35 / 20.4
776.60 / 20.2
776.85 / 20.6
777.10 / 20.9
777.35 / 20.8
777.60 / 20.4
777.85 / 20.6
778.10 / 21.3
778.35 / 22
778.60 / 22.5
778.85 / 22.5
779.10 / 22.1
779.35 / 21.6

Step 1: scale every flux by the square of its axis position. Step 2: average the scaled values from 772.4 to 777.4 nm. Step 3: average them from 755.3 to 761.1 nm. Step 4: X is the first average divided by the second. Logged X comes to 1.0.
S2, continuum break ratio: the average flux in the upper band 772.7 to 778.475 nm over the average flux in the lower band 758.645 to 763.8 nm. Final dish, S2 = 0.94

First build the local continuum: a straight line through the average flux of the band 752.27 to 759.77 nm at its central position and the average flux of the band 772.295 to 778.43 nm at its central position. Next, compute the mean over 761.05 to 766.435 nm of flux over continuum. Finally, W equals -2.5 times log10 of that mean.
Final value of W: 0.02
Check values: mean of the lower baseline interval 23.8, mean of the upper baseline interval 21.3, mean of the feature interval 22.5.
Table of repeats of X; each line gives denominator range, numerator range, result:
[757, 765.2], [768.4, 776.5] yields 0.97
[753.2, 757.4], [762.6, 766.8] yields 0.96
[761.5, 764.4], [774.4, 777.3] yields 0.94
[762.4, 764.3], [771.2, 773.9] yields 0.99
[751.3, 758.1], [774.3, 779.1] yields 0.93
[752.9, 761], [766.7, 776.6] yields 0.96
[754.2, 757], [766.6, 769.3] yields 0.96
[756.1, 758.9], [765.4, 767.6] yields 0.91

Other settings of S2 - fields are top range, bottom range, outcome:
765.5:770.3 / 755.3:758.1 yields 0.90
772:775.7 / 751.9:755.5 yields 0.90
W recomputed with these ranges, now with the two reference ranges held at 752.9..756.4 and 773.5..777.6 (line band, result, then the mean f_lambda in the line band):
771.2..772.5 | -0.04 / 22.4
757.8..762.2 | 0.03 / 22.7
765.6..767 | 0.08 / 20.8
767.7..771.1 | 0.02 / 21.6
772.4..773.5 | -0.03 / 22.1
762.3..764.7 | -0.02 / 23.2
